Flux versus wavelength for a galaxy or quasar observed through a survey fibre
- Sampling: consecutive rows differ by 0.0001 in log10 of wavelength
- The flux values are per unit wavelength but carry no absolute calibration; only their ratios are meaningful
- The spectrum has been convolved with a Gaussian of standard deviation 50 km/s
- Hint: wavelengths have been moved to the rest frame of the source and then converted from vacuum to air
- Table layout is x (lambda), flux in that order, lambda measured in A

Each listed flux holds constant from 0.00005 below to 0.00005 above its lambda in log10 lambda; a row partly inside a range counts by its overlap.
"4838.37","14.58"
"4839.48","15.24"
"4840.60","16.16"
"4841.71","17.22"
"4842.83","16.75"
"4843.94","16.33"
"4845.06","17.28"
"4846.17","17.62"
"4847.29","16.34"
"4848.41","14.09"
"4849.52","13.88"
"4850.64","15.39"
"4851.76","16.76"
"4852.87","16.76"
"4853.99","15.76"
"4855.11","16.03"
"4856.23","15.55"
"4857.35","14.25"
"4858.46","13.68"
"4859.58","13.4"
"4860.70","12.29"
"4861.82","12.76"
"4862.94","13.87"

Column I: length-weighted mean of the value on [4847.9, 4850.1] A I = 14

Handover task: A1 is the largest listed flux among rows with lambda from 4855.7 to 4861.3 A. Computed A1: 15.55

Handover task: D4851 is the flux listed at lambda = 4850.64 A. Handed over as 15.39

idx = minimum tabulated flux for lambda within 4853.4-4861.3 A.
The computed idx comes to 12.29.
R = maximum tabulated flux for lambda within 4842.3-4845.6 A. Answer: 17.28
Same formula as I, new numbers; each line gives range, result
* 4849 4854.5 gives 15.7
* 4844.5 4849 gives 16.3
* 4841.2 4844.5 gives 16.7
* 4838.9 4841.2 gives 15.7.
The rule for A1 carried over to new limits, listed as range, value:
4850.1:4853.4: 16.76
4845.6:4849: 17.62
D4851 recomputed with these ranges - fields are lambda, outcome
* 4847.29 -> 16.34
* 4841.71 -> 17.22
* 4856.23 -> 15.55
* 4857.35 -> 14.25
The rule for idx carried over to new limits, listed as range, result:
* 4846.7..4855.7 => 13.88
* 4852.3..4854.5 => 15.76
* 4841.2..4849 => 14.09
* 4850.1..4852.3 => 15.39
